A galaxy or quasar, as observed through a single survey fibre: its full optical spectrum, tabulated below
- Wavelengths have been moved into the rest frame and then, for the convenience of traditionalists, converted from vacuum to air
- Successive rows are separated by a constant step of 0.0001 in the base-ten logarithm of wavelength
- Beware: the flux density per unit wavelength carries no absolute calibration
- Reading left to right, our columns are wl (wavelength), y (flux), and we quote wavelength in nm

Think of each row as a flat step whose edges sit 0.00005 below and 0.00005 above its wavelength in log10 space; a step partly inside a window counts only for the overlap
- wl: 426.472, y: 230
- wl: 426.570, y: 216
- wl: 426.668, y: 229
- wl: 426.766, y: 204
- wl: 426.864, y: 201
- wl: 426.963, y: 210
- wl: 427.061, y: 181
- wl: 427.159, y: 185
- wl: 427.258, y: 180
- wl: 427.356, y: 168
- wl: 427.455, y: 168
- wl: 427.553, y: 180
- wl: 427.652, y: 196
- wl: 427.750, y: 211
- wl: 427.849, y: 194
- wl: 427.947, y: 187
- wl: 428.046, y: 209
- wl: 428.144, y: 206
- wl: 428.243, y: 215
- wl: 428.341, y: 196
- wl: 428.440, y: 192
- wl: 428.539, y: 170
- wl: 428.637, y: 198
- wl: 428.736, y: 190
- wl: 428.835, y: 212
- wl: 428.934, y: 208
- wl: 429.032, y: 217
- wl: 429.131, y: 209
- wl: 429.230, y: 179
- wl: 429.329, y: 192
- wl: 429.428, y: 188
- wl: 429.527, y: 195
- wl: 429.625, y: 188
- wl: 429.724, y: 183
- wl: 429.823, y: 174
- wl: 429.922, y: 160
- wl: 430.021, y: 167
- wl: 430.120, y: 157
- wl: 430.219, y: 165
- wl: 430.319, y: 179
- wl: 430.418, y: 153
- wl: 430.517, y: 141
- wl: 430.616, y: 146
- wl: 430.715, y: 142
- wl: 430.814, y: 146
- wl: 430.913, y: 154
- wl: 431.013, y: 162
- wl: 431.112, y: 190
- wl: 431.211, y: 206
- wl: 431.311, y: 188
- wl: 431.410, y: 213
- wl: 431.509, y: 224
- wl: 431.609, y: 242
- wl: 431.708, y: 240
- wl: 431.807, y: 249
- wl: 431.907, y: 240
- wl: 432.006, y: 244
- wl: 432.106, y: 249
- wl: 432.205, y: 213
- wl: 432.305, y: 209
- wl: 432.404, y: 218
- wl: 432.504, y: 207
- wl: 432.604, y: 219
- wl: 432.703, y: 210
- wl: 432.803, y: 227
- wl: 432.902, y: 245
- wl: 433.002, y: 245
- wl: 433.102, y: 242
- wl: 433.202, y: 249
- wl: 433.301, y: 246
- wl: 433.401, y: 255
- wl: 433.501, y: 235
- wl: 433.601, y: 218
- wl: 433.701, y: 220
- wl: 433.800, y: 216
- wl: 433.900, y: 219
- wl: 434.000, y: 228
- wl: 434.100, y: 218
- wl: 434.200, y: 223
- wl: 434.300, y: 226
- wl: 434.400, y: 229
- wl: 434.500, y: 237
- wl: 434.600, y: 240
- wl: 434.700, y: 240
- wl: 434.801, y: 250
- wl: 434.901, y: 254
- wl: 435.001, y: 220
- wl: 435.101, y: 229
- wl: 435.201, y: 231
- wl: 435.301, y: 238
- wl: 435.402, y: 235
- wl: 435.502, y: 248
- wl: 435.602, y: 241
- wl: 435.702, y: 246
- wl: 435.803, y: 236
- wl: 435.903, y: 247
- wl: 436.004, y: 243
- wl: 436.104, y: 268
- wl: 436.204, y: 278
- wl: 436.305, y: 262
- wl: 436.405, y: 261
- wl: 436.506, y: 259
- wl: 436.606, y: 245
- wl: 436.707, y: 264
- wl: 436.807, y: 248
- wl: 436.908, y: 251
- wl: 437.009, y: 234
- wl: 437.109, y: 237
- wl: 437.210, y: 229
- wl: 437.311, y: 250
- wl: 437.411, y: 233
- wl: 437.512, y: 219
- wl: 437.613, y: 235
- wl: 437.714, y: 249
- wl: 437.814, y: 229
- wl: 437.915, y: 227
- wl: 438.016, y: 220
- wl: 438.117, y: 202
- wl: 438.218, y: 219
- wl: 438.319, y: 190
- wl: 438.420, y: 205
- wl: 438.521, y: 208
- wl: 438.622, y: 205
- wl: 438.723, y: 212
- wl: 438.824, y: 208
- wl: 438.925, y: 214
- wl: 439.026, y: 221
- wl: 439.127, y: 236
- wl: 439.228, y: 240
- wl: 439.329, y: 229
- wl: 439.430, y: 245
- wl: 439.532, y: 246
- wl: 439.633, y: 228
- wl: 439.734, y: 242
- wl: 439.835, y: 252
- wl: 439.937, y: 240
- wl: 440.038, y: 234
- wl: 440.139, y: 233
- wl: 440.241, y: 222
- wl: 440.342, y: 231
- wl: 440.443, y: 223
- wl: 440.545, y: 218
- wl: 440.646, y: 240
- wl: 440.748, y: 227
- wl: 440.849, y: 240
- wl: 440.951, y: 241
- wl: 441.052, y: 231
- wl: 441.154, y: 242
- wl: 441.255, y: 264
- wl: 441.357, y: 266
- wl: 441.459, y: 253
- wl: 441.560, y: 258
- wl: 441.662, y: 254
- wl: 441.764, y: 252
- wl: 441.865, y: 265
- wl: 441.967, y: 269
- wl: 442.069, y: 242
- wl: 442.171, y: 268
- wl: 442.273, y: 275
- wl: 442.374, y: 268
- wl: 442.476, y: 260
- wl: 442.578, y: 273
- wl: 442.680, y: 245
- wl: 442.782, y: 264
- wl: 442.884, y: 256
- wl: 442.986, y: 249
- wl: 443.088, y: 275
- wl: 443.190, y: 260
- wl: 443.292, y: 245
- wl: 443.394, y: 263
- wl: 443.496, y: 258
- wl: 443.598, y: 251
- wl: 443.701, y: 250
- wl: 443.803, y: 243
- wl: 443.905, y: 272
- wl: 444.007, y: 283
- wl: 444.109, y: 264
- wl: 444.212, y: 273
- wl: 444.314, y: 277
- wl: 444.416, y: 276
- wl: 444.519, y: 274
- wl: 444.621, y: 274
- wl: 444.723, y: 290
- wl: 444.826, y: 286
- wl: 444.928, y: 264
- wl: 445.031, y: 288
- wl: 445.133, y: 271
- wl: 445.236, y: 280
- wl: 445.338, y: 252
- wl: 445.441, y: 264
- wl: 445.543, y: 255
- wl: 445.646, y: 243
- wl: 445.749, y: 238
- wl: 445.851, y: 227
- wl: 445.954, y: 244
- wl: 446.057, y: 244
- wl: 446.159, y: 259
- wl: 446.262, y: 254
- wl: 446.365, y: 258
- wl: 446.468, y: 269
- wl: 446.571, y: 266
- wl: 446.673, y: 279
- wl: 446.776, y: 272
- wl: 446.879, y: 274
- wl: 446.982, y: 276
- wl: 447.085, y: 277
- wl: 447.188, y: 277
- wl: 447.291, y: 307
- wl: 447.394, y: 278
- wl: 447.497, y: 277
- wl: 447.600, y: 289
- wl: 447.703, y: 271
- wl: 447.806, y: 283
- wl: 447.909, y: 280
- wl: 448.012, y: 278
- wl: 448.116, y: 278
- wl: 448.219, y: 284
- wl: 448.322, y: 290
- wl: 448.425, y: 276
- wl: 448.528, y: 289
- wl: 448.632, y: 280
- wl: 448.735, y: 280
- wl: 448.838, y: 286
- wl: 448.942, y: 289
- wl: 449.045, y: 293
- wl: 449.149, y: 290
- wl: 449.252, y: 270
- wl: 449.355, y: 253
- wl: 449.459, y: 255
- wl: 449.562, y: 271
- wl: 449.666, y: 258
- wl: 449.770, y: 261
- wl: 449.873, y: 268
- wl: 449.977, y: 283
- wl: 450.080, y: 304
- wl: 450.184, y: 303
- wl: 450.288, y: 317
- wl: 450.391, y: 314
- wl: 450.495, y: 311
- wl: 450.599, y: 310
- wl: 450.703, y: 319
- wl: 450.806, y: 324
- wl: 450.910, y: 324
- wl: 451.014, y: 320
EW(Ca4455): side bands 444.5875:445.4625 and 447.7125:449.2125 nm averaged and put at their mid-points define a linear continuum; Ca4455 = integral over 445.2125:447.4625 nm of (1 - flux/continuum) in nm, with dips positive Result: 0.120 nm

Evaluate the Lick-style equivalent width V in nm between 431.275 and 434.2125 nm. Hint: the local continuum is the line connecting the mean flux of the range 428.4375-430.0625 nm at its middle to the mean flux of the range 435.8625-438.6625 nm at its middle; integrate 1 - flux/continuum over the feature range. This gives -0.263 nm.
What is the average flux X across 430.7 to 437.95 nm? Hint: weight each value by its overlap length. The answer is 231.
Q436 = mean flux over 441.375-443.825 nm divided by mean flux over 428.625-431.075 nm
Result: 1.47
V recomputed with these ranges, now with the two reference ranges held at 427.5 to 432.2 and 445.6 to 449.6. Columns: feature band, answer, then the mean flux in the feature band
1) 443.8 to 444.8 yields -0.066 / 274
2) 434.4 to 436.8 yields -0.306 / 246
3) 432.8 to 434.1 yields -0.157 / 234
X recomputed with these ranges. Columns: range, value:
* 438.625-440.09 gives 231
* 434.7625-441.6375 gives 237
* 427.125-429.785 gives 193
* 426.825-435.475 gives 206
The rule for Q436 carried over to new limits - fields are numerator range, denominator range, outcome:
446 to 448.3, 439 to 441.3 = 1.16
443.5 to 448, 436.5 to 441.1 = 1.16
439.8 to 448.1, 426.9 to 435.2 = 1.27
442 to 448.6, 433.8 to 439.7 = 1.14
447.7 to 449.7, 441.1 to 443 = 1.07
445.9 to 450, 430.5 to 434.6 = 1.27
